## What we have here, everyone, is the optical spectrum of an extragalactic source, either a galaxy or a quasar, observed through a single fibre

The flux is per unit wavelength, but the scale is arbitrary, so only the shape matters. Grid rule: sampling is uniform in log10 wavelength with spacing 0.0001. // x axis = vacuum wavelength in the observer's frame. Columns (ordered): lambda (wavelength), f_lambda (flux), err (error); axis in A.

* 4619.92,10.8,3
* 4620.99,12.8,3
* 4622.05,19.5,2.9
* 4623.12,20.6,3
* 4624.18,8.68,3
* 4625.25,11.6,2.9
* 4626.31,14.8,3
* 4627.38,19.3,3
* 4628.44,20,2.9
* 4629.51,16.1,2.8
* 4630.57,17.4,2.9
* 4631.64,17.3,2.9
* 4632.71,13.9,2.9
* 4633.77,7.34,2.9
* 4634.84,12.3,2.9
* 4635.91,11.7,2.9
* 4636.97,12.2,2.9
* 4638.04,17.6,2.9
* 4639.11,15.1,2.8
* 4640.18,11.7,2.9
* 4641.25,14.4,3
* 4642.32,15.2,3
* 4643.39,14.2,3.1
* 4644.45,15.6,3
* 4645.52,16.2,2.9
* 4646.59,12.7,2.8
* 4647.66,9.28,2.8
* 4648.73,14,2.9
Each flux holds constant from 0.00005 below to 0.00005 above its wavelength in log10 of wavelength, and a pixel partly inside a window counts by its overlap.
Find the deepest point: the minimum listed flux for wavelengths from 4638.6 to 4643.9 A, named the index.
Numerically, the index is 11.7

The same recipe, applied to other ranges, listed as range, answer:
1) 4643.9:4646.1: 15.6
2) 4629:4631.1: 16.1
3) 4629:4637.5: 7.34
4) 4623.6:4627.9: 8.68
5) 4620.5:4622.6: 12.8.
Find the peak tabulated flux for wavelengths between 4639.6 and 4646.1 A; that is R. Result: 16.2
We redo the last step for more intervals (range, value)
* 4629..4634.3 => 17.4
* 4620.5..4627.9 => 20.6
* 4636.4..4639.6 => 17.6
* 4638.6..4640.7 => 15.1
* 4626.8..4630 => 20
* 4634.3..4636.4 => 12.3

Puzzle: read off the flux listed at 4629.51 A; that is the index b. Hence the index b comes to 16.1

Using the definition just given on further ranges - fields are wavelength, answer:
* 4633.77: 7.34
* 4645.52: 16.2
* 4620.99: 12.8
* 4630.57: 17.4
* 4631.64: 17.3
